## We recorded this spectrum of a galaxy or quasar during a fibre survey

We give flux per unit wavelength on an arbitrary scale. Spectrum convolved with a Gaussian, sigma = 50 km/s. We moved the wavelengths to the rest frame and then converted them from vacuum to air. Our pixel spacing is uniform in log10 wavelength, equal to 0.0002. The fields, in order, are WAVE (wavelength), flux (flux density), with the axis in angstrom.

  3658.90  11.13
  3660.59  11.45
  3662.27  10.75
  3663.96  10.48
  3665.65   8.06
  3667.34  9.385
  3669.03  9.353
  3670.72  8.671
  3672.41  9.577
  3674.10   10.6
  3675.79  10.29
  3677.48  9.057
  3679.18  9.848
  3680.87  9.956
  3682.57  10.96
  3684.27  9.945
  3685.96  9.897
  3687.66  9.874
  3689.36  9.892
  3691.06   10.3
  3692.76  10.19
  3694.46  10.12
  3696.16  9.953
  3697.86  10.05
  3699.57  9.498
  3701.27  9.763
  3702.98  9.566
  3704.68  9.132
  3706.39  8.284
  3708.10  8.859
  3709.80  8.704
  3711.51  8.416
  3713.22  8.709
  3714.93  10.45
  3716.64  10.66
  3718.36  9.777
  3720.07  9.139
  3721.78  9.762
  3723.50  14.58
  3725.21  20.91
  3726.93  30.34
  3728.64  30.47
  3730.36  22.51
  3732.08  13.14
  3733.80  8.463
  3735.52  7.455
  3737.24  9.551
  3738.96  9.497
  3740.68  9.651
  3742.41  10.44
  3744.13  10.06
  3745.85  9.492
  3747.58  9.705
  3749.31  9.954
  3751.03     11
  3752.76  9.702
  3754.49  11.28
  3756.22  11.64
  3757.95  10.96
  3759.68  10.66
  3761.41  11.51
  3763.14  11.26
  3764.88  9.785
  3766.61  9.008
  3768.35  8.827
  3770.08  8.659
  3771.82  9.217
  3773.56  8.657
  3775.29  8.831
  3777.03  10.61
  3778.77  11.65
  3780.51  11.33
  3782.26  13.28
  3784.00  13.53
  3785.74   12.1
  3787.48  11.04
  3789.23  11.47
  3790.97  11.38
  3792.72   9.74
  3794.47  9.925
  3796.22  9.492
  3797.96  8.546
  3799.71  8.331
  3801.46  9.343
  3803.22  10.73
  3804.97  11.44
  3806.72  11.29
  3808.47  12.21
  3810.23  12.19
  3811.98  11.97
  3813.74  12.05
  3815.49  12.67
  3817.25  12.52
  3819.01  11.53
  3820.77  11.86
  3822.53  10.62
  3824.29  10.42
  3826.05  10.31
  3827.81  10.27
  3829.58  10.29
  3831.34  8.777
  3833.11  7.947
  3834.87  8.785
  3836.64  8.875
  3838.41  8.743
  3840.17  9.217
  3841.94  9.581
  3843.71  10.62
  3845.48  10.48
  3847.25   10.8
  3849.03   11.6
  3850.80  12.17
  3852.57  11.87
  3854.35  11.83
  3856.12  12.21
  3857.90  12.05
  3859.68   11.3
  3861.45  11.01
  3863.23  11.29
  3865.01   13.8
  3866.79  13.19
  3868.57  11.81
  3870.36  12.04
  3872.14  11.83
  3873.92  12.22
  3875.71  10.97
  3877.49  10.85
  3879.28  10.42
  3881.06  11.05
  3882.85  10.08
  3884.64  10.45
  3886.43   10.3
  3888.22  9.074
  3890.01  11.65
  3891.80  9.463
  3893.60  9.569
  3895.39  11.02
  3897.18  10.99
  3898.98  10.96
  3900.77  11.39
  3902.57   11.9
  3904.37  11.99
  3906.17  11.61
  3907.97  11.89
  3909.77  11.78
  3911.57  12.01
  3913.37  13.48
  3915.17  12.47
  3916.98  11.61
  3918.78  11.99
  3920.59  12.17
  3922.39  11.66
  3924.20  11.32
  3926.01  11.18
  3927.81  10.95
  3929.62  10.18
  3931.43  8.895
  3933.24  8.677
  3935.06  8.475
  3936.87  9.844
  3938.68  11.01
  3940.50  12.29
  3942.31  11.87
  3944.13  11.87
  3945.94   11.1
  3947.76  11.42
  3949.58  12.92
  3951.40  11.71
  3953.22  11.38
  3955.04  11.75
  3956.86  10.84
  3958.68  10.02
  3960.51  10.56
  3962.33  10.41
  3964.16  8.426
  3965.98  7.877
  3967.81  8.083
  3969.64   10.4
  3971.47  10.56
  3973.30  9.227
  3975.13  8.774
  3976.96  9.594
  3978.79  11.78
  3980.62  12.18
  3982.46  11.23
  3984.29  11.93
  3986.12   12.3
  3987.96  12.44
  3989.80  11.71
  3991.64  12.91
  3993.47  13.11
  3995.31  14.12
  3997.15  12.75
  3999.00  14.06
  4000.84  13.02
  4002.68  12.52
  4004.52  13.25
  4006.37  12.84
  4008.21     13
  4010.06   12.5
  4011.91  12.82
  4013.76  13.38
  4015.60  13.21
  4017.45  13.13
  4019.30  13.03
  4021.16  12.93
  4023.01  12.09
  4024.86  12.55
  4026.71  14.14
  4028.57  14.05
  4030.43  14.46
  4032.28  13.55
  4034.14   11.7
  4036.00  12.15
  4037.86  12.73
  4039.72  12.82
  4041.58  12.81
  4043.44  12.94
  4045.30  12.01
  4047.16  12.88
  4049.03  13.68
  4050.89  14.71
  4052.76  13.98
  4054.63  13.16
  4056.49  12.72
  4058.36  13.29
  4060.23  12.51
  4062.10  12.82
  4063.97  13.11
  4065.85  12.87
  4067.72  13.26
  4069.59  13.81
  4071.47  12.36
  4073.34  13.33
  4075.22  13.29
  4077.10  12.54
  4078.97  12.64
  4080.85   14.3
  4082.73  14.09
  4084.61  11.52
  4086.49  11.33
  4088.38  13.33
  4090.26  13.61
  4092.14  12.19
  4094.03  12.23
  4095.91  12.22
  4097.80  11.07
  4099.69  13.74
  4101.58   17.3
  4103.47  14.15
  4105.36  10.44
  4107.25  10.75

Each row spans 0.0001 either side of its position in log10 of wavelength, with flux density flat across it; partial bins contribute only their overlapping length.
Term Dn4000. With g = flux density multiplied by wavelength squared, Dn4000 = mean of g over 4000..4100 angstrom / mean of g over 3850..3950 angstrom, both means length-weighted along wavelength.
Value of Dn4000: 1.24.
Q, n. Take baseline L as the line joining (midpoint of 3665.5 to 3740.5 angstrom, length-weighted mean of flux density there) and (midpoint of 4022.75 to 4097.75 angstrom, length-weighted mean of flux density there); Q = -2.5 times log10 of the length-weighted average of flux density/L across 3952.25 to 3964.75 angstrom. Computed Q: 0.184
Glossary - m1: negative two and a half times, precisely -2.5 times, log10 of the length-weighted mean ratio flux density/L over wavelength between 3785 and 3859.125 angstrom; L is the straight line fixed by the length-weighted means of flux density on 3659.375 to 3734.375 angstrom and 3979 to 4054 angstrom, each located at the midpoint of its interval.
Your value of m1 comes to 0.12 mag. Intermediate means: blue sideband 11.4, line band 10.7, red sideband 12.9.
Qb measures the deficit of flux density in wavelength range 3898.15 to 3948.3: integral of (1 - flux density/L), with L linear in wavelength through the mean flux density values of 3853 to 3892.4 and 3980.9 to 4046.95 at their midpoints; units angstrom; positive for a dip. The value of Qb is 2.5 angstrom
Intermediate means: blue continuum 11.3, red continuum 12.9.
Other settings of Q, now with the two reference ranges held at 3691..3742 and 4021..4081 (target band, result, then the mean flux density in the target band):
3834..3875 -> 0.113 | 11.2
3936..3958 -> 0.111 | 11.5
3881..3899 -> 0.207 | 10.4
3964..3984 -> 0.275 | 9.95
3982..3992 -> 0.069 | 12.1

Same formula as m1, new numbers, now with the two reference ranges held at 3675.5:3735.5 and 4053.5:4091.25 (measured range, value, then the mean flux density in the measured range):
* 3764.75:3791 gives 0.134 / 10.6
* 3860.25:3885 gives 0.071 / 11.5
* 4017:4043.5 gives -0.013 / 13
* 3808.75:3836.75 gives 0.129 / 10.8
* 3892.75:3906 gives 0.115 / 11.2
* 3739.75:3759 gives 0.149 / 10.4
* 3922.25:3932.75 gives 0.184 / 10.5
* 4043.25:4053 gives -0.037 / 13.4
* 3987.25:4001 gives -0.025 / 13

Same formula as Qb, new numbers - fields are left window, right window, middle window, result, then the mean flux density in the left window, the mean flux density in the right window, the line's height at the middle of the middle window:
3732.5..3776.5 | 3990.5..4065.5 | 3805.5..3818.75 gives -2.0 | 9.85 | 13.1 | 10.5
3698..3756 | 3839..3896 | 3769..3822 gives 2.4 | 11.8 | 11.1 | 11.4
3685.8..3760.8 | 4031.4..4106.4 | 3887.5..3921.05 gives 2.2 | 11.4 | 13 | 12.2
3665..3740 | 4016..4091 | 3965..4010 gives 3.7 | 11.2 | 13.1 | 12.7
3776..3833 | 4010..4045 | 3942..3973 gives 4.4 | 11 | 13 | 12.4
